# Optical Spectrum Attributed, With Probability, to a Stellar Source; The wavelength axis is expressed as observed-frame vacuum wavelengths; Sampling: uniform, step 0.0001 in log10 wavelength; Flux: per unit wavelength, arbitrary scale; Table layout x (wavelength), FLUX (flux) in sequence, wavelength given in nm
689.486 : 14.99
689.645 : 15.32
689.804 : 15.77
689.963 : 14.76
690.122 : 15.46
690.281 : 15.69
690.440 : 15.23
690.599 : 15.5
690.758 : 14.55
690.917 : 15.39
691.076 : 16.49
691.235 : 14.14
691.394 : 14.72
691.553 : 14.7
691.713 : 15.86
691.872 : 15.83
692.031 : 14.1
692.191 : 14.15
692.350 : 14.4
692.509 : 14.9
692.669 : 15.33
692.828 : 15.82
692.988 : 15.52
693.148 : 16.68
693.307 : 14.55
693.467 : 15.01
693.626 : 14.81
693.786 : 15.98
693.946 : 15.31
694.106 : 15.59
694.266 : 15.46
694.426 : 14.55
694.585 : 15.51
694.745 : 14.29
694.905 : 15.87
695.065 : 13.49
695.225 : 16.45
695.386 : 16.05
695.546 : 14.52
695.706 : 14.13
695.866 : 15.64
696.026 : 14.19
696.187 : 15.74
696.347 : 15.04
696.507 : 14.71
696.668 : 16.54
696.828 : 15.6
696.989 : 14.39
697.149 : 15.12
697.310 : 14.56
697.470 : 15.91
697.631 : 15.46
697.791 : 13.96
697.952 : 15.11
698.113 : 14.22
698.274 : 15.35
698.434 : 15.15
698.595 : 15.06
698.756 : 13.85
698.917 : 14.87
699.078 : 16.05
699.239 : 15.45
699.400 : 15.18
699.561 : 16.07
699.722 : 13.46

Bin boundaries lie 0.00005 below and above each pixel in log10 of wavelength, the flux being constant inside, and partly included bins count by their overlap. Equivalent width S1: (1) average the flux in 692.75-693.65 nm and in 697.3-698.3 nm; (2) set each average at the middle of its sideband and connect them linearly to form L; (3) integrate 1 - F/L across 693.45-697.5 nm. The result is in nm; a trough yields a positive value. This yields 0.01 nm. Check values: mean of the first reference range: 15.4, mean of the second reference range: 14.9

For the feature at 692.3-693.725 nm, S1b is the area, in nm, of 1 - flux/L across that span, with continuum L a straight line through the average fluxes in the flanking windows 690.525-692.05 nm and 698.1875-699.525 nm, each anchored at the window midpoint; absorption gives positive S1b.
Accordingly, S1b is -0.01 nm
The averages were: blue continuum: 15.2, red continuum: 15.2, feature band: 15.3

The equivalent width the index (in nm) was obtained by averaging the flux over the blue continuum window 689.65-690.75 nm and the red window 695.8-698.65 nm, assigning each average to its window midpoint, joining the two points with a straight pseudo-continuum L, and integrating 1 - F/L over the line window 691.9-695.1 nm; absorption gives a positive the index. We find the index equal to 0.03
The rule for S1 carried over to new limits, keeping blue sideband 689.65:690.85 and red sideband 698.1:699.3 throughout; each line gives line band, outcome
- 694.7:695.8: 0.01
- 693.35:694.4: -0.01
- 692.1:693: 0.01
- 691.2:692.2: 0.02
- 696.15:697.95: -0.01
